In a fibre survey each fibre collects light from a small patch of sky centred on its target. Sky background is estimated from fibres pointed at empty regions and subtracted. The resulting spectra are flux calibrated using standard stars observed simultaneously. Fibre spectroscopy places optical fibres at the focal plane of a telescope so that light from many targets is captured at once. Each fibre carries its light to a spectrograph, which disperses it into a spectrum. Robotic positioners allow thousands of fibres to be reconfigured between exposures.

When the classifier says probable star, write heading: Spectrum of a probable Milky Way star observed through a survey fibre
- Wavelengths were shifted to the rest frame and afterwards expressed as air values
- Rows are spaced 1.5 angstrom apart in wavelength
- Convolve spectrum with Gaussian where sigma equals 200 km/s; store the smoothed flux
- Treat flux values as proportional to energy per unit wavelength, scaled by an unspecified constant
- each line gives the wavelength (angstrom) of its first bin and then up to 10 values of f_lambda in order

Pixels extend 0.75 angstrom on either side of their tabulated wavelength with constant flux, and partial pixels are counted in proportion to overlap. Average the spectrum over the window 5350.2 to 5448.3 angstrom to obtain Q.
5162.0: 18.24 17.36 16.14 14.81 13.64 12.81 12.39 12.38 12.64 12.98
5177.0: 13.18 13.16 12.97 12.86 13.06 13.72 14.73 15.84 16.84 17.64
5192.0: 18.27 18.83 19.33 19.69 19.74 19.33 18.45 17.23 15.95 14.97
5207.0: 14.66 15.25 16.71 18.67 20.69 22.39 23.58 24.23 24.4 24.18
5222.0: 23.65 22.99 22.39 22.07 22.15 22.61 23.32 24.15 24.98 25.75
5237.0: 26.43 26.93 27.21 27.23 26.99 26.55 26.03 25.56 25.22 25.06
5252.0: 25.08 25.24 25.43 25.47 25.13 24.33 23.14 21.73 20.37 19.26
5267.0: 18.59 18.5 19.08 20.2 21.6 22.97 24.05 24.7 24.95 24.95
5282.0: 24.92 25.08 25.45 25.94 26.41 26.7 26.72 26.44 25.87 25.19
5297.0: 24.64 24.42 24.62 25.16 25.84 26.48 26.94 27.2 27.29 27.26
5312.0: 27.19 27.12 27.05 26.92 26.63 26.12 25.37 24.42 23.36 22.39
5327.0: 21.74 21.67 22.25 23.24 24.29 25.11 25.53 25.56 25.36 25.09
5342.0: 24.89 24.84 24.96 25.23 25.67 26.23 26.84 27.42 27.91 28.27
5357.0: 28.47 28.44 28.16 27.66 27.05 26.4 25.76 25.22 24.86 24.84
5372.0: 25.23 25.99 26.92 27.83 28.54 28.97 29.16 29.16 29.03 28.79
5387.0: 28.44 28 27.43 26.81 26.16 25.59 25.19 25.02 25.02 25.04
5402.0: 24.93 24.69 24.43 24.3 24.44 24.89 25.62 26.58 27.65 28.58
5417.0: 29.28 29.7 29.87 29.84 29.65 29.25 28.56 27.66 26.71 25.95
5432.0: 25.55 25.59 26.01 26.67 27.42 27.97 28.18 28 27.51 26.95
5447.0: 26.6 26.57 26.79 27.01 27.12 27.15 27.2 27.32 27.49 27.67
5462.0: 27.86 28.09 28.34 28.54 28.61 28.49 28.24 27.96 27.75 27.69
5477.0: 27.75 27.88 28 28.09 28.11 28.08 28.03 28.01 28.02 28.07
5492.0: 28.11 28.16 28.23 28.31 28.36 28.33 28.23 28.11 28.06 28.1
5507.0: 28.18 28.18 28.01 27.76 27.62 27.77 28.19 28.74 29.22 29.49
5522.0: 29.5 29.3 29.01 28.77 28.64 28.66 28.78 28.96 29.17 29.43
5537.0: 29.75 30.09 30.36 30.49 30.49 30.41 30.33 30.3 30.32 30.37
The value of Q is 27.1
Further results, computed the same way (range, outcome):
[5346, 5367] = 27.1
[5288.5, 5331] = 25.5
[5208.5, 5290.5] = 23.7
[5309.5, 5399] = 26.2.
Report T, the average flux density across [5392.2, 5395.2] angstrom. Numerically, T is 25.9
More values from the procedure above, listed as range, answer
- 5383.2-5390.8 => 28.3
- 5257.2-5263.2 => 23.6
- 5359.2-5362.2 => 27.9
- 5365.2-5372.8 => 25.2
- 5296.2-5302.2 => 24.7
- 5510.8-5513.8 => 27.7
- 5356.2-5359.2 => 28.5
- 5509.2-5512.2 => 27.9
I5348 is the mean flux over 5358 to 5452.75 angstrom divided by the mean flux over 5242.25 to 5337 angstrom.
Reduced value 1.10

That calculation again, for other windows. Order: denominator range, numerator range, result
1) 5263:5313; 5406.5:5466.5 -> 1.12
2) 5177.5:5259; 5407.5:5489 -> 1.31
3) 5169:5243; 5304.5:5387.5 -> 1.37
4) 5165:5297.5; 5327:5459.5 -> 1.26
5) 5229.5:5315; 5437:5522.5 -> 1.13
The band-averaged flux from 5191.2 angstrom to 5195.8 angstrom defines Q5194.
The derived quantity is 18.8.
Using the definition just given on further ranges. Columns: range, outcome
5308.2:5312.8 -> 27.2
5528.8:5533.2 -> 28.8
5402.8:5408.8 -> 24.5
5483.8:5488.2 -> 28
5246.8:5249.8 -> 25.4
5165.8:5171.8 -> 13.4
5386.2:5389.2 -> 28.2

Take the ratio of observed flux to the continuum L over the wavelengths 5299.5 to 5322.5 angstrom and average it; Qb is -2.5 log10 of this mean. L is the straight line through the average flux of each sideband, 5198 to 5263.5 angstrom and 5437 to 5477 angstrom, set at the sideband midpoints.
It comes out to -0.08 mag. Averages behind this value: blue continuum 22.8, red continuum 27.6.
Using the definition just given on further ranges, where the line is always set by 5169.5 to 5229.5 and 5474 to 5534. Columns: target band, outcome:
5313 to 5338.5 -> -0.11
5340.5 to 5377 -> -0.14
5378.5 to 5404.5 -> -0.11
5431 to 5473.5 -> -0.03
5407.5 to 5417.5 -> -0.06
